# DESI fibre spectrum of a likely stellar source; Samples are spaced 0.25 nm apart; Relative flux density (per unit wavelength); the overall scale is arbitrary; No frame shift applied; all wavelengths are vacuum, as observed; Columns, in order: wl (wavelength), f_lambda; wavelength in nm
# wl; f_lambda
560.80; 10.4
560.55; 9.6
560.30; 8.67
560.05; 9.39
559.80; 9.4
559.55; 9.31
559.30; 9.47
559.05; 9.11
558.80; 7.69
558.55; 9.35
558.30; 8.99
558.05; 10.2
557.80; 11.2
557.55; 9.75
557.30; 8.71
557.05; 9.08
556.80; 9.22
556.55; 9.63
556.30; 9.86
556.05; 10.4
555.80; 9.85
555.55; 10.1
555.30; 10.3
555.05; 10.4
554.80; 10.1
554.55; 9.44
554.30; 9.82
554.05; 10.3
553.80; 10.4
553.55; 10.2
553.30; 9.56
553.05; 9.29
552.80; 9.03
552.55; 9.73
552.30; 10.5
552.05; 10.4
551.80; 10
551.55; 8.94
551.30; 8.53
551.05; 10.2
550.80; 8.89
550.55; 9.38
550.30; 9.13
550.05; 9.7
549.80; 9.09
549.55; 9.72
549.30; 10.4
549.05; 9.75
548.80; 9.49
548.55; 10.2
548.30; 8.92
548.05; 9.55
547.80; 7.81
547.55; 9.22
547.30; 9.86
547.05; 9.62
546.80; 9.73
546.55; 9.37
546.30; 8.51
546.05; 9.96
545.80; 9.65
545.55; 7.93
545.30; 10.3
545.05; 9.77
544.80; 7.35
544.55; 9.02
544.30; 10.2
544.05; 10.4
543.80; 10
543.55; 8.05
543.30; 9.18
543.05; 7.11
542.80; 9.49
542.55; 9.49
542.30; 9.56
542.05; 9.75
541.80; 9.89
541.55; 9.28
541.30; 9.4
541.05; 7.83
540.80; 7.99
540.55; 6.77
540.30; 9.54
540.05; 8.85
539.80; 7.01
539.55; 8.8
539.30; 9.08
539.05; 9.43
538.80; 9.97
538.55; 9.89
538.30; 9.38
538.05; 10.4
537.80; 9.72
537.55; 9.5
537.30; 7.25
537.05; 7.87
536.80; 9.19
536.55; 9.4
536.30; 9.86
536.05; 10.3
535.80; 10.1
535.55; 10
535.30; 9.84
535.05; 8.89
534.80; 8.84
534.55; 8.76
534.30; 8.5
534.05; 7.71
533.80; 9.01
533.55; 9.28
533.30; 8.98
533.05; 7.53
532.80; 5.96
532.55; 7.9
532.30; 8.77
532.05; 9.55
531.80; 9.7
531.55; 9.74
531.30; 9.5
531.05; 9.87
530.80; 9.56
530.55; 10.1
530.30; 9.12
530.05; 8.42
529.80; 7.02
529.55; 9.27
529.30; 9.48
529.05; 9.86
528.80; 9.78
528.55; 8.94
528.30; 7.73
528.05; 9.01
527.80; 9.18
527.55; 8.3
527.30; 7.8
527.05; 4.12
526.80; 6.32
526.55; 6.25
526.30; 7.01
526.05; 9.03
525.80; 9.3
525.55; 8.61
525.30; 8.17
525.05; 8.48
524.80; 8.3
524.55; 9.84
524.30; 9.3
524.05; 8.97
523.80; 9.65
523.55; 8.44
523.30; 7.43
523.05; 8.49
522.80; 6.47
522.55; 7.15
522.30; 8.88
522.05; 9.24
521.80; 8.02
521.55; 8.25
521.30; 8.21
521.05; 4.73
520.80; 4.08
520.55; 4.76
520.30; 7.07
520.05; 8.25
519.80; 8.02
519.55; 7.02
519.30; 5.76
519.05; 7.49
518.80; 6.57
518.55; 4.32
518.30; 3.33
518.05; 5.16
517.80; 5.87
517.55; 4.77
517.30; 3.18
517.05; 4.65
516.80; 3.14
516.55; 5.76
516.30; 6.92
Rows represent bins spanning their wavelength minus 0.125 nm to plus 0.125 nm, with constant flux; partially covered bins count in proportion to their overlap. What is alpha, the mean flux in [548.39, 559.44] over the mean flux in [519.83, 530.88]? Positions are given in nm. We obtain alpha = 1.19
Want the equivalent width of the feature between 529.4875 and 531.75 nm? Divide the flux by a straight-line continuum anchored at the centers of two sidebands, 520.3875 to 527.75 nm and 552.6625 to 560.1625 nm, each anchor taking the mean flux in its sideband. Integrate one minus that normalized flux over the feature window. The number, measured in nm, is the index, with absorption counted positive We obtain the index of -0.30 nm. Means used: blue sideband 7.72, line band 9.19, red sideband 9.65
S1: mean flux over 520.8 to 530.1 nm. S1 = 8.14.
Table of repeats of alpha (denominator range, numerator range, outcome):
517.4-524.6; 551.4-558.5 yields 1.39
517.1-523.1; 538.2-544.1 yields 1.40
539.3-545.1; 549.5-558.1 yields 1.10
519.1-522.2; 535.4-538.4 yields 1.35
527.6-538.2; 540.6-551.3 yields 1.03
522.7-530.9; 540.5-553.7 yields 1.11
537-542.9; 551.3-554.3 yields 1.09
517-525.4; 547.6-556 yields 1.38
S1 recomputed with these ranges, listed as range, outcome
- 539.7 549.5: 9.14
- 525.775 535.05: 8.52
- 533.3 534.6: 8.68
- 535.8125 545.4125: 9.12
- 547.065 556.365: 9.69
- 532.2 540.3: 8.95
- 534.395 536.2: 9.52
